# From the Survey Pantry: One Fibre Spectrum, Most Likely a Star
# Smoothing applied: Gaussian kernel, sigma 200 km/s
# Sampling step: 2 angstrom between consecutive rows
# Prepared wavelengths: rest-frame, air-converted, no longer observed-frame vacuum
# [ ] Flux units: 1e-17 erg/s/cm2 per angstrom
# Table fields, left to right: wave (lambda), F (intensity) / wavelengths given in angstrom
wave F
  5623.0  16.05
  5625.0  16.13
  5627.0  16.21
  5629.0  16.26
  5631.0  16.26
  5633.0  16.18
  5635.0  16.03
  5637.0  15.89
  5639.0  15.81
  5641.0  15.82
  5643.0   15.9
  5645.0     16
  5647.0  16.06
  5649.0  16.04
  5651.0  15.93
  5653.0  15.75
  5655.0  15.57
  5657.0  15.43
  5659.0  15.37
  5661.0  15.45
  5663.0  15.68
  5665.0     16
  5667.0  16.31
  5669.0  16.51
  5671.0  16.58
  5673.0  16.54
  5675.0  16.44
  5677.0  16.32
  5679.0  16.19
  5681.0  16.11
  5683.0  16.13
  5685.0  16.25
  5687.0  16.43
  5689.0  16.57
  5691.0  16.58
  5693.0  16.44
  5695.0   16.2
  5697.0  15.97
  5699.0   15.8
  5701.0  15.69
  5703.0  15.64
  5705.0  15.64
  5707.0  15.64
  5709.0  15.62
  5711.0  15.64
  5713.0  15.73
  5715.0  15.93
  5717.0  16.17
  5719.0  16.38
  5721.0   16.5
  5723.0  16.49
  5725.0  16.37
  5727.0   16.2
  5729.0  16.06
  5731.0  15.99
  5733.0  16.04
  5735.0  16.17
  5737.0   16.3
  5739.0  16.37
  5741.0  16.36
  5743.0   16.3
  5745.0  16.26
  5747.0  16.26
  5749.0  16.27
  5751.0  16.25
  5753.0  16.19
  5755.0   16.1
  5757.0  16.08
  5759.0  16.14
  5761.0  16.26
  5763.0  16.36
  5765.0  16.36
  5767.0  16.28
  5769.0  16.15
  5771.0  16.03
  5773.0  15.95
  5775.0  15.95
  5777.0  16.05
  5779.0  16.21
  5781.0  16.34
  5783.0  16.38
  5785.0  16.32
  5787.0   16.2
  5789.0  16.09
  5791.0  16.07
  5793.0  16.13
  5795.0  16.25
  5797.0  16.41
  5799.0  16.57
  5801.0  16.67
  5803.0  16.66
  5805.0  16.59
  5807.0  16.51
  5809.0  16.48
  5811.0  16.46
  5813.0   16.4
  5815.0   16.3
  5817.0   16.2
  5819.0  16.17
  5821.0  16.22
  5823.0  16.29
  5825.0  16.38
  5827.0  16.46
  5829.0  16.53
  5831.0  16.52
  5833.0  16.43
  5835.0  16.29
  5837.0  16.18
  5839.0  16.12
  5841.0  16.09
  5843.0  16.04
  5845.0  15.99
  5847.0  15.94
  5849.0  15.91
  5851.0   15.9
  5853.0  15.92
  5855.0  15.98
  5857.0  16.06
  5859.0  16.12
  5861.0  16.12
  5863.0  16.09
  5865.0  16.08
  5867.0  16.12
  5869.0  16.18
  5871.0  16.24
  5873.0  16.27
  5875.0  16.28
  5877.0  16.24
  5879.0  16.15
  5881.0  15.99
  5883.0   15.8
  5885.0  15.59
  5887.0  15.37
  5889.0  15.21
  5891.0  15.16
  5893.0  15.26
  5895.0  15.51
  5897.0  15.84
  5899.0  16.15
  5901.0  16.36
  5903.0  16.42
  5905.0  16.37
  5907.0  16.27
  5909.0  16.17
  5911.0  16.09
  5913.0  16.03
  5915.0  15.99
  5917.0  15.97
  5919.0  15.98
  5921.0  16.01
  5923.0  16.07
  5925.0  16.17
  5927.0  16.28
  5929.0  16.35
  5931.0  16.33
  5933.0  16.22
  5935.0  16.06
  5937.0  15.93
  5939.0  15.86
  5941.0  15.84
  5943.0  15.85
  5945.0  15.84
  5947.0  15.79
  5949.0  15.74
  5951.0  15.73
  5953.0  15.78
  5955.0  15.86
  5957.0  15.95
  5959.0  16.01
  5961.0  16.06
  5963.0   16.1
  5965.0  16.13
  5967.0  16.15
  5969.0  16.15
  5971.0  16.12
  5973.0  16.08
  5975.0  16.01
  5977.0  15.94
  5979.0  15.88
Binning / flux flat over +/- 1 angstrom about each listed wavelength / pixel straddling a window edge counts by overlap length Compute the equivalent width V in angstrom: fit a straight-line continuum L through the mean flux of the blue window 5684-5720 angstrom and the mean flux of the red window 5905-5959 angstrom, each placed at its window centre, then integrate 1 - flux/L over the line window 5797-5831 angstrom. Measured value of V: -0.9 angstrom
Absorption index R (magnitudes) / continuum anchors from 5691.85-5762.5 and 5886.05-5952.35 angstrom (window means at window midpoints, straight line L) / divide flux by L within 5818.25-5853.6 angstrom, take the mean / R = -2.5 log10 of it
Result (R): -0.01 mag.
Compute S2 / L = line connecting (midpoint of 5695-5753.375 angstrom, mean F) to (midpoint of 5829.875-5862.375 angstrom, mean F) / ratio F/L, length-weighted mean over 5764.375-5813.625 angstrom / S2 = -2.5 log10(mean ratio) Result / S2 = -0.01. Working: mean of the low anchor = 16.1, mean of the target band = 16.3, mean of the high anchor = 16.1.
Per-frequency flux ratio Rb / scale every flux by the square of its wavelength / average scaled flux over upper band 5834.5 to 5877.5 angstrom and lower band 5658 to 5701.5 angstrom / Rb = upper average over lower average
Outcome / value 1.06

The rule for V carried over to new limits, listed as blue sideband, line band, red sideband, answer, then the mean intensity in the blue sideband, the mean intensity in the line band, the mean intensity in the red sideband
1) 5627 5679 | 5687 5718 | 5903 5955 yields 0.1 angstrom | 16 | 16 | 16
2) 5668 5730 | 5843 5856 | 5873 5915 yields 0.0 angstrom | 16.2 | 15.9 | 15.9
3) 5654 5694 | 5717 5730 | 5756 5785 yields -0.1 angstrom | 16.1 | 16.3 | 16.2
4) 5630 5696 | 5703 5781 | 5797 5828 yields 0.6 angstrom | 16.1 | 16.1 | 16.4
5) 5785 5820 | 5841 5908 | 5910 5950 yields 0.8 angstrom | 16.4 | 16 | 16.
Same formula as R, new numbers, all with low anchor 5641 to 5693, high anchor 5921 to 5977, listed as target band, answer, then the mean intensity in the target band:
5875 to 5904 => 0.02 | 15.8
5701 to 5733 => 0.01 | 16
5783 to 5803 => -0.02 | 16.3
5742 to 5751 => -0.01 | 16.3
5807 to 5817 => -0.02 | 16.4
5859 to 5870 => -0.01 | 16.1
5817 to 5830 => -0.02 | 16.3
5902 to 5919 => -0.01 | 16.2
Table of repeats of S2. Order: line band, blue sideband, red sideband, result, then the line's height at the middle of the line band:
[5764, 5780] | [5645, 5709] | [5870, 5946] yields -0.007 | 16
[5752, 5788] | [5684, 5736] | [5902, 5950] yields -0.007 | 16.1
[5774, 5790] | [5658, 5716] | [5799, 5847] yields 0.004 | 16.3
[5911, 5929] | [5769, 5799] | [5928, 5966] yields -0.005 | 16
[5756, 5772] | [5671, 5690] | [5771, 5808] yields 0.006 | 16.3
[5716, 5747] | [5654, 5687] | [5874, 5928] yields -0.015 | 16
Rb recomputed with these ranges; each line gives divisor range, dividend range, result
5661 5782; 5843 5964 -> 1.05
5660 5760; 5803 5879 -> 1.05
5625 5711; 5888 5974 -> 1.09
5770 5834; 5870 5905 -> 1.00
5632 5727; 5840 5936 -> 1.07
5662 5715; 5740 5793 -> 1.03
